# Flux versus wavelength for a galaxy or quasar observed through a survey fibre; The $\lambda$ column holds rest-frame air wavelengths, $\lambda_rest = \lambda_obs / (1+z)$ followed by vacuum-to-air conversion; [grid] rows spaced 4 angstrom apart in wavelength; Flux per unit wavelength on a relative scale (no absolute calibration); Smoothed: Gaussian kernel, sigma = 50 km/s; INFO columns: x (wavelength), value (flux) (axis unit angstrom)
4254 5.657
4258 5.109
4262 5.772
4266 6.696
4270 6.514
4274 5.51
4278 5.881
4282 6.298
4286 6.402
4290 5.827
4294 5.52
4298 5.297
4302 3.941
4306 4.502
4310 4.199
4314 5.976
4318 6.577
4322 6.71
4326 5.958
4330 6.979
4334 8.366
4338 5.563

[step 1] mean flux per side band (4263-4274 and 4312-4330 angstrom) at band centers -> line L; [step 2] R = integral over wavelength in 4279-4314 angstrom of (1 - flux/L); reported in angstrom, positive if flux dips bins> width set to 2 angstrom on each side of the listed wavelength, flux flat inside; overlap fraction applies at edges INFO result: 5.8 angstrom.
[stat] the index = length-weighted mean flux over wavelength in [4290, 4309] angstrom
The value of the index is 4.89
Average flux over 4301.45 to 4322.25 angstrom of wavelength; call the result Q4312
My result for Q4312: 5.3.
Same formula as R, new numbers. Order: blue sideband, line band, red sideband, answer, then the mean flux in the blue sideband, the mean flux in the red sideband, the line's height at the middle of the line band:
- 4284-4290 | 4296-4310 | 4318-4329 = 4.0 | 6.21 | 6.44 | 6.31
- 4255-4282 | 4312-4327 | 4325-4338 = 1.0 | 5.93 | 6.95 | 6.76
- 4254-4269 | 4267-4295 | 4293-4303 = -3.4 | 5.88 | 4.96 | 5.38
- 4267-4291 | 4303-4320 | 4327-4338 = 3.8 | 6.11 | 7.13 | 6.73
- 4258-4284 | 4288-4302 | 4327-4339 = 2.4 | 6.03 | 7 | 6.41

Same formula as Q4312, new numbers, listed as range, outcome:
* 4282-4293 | 6.09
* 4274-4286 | 6.05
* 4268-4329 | 5.7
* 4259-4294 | 6.05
